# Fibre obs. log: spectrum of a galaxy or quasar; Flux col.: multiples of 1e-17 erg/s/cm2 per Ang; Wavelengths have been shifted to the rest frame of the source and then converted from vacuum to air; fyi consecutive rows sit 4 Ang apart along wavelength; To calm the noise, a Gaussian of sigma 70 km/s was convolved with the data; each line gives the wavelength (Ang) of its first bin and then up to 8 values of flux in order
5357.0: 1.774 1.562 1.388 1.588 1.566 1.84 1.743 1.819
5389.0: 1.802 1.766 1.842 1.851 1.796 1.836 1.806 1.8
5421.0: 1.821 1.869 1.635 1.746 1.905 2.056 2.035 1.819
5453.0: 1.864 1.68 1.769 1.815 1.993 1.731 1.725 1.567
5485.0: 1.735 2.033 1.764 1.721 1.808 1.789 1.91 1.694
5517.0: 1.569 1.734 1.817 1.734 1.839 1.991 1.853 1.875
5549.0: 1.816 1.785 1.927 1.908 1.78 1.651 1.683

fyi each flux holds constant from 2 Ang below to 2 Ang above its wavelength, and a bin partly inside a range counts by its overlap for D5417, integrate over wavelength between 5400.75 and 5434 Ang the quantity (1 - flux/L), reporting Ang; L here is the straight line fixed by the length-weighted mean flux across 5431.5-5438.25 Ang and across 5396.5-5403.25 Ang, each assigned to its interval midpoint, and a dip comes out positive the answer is 0.7 Ang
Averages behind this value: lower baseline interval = 1.85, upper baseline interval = 1.82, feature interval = 1.79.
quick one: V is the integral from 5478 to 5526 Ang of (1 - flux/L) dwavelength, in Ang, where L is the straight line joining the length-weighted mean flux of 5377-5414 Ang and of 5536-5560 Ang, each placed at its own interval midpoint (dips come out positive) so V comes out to 2.39 Ang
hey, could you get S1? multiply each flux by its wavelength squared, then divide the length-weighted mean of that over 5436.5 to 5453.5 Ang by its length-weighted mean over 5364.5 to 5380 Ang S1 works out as 1.2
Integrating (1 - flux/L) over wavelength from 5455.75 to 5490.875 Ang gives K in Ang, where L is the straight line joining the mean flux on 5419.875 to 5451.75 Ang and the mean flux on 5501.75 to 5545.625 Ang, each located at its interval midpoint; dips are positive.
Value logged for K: 0.96 Ang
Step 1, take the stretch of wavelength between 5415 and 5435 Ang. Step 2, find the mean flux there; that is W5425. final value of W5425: 1.77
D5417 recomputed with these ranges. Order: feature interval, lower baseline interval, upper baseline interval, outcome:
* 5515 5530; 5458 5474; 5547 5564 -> 1.1 Ang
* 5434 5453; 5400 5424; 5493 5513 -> -1.3 Ang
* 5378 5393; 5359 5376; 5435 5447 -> -1.2 Ang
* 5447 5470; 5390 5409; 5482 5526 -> -0.3 Ang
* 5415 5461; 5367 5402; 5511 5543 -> -1.9 Ang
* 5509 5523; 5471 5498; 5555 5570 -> 0.7 Ang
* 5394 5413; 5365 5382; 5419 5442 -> -0.9 Ang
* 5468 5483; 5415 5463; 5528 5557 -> 0.8 Ang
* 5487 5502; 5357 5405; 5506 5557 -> -0.4 Ang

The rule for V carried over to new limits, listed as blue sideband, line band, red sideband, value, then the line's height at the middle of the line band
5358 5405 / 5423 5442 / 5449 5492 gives -0.79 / 1.76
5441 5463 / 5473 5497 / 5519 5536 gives 0.90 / 1.83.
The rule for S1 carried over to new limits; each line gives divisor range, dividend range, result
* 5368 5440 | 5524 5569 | 1.08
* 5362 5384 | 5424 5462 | 1.16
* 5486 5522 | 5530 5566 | 1.06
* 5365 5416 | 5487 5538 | 1.07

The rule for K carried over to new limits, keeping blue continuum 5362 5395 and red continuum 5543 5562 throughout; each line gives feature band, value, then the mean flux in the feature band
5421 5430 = -0.3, 1.78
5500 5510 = -0.1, 1.83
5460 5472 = -0.6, 1.86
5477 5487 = 0.7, 1.67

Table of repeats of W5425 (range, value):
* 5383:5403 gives 1.82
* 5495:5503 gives 1.76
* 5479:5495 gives 1.77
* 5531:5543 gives 1.89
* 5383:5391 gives 1.81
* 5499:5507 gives 1.8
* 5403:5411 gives 1.82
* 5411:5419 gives 1.8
